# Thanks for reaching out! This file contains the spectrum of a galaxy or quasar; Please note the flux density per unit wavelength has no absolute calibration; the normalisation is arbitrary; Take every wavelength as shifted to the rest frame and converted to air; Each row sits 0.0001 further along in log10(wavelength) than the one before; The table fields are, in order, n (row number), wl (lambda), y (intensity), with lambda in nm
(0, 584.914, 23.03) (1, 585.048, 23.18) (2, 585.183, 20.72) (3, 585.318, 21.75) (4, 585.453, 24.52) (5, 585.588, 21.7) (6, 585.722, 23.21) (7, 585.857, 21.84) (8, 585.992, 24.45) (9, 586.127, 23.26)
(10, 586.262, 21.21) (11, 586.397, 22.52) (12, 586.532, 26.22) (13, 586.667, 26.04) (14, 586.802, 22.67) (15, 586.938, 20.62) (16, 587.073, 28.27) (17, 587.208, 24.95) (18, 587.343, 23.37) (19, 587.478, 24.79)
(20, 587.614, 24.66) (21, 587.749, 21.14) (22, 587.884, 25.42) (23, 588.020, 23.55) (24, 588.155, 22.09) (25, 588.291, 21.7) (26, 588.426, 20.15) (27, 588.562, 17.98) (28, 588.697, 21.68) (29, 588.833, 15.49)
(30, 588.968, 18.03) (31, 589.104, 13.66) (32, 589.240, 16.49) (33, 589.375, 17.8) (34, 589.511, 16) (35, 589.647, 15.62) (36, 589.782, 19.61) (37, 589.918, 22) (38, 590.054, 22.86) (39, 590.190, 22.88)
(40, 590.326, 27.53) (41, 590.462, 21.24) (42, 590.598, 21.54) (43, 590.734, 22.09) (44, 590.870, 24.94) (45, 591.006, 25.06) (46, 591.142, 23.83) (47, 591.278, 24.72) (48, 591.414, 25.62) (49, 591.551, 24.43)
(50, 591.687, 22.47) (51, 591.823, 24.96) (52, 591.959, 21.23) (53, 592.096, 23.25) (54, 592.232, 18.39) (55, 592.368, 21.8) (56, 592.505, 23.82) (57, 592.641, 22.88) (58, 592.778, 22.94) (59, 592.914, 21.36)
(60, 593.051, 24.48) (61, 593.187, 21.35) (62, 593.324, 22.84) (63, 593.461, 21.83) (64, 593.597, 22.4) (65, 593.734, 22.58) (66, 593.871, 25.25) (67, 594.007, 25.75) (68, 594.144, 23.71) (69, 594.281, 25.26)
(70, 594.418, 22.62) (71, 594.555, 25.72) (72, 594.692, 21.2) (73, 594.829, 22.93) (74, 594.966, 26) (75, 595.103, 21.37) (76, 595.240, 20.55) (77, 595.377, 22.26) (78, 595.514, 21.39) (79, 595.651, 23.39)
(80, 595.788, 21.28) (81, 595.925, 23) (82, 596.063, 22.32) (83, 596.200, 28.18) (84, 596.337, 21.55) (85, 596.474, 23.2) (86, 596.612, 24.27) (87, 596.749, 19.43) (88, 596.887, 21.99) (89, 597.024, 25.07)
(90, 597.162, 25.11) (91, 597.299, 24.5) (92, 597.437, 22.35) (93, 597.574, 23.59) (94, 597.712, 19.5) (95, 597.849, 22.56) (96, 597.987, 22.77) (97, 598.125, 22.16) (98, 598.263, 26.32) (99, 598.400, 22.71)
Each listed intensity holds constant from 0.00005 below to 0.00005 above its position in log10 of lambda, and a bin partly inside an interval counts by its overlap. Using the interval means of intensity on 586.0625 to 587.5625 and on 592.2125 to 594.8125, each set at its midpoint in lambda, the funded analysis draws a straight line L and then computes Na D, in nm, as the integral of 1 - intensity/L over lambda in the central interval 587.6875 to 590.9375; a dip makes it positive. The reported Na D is 0.43 nm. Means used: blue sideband 24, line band 20.5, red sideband 23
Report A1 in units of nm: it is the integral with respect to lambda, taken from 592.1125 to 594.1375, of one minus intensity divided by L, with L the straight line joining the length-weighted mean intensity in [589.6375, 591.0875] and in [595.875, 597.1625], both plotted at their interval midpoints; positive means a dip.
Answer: 0.02 nm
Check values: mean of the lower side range 22.6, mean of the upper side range 23.3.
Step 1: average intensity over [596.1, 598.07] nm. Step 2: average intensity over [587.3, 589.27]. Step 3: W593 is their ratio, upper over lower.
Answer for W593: 1.1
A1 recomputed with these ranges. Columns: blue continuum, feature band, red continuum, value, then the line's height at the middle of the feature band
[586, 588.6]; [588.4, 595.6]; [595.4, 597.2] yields 0.36 nm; 23.1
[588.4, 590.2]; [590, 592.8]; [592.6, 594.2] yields -0.34 nm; 20.8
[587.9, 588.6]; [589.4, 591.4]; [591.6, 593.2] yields -0.01 nm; 22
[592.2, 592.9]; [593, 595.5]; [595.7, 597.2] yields -0.07 nm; 22.6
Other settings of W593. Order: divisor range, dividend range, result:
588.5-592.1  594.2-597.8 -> 1.09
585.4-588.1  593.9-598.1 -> 0.97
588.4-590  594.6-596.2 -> 1.27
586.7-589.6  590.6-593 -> 1.10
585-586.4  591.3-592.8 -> 1.02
